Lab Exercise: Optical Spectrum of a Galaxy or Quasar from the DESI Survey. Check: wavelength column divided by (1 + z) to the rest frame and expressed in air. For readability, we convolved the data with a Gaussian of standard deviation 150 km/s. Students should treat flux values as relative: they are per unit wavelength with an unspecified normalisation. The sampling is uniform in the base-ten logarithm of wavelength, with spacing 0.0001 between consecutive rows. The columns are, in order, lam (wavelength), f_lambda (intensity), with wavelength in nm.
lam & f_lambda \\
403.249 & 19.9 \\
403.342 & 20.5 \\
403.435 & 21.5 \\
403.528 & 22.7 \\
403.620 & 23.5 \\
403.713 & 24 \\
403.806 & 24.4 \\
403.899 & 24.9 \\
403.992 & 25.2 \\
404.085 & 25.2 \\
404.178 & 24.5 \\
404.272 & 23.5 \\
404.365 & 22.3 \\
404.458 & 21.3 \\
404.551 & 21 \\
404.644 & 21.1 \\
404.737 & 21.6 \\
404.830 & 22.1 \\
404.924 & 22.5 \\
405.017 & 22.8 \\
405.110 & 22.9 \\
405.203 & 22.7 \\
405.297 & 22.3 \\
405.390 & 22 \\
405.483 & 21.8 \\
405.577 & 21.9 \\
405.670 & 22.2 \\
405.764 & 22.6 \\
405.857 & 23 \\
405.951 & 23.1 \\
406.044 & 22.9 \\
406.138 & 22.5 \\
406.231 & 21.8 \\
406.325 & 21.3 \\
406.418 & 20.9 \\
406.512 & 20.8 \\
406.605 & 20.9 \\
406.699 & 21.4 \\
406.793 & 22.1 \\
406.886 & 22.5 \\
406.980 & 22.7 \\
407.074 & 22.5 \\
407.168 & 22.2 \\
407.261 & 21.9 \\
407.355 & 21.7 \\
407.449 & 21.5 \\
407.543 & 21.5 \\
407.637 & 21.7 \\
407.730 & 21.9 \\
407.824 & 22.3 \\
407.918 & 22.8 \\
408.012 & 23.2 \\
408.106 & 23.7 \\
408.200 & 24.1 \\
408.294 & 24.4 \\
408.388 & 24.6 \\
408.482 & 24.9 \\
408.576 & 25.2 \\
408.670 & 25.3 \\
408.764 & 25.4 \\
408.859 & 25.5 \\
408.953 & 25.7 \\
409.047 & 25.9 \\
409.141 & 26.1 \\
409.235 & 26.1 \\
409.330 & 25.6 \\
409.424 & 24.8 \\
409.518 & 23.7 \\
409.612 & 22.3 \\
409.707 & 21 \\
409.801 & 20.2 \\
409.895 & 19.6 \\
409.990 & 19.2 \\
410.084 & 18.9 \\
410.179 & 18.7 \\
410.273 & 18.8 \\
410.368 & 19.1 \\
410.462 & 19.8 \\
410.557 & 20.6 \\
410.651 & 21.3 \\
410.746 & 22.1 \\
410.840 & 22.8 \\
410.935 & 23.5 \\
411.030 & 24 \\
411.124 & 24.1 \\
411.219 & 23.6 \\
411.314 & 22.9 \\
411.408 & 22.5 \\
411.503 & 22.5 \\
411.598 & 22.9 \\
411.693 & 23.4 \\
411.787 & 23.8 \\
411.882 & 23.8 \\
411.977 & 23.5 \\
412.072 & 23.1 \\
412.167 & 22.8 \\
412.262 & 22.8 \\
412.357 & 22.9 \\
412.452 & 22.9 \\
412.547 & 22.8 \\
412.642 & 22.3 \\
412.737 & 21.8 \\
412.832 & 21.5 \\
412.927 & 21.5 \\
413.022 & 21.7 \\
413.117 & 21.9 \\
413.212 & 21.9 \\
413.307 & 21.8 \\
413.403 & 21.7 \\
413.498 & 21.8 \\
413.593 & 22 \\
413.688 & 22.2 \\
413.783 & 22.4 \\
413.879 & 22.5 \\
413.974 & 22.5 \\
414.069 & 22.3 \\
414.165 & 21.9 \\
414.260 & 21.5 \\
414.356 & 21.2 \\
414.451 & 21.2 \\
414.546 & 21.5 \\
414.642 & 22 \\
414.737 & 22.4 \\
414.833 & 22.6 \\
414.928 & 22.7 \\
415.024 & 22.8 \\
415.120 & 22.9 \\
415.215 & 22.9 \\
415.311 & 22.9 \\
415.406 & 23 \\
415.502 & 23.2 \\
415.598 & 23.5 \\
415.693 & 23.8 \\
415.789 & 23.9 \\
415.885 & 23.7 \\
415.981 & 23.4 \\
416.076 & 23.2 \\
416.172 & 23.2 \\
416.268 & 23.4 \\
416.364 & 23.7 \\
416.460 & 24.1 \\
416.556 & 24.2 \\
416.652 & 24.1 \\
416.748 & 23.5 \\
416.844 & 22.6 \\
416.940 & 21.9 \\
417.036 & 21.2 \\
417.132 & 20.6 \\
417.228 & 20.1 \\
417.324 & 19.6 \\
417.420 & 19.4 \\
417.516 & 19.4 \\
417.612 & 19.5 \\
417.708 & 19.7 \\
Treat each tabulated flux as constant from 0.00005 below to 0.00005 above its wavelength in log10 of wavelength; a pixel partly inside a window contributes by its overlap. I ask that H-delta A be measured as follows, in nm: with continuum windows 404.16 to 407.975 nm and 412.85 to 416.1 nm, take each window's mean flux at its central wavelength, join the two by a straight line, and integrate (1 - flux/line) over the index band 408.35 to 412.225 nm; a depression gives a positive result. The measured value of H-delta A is -0.11 nm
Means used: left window 22.1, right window 22.4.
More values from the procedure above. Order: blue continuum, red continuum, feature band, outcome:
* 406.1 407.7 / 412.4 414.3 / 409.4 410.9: 0.078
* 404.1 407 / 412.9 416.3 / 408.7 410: -0.087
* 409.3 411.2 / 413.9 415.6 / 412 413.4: -0.019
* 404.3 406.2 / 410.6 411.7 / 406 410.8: 0.032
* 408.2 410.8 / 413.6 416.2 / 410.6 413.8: 0.016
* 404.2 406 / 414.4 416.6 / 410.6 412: -0.022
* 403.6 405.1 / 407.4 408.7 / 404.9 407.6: 0.131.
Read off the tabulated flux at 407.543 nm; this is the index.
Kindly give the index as 21.5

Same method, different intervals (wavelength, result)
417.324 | 19.6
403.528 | 22.7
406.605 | 20.9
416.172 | 23.2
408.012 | 23.2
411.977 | 23.5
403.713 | 24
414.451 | 21.2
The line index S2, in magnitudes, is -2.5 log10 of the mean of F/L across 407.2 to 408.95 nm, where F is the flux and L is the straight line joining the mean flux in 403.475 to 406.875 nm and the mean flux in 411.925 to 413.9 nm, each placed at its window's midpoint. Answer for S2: -0.05 mag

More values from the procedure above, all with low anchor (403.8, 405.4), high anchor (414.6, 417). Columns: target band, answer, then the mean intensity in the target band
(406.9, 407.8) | 0.05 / 22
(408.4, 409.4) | -0.11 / 25.5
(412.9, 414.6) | 0.06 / 21.9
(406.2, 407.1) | 0.06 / 21.7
